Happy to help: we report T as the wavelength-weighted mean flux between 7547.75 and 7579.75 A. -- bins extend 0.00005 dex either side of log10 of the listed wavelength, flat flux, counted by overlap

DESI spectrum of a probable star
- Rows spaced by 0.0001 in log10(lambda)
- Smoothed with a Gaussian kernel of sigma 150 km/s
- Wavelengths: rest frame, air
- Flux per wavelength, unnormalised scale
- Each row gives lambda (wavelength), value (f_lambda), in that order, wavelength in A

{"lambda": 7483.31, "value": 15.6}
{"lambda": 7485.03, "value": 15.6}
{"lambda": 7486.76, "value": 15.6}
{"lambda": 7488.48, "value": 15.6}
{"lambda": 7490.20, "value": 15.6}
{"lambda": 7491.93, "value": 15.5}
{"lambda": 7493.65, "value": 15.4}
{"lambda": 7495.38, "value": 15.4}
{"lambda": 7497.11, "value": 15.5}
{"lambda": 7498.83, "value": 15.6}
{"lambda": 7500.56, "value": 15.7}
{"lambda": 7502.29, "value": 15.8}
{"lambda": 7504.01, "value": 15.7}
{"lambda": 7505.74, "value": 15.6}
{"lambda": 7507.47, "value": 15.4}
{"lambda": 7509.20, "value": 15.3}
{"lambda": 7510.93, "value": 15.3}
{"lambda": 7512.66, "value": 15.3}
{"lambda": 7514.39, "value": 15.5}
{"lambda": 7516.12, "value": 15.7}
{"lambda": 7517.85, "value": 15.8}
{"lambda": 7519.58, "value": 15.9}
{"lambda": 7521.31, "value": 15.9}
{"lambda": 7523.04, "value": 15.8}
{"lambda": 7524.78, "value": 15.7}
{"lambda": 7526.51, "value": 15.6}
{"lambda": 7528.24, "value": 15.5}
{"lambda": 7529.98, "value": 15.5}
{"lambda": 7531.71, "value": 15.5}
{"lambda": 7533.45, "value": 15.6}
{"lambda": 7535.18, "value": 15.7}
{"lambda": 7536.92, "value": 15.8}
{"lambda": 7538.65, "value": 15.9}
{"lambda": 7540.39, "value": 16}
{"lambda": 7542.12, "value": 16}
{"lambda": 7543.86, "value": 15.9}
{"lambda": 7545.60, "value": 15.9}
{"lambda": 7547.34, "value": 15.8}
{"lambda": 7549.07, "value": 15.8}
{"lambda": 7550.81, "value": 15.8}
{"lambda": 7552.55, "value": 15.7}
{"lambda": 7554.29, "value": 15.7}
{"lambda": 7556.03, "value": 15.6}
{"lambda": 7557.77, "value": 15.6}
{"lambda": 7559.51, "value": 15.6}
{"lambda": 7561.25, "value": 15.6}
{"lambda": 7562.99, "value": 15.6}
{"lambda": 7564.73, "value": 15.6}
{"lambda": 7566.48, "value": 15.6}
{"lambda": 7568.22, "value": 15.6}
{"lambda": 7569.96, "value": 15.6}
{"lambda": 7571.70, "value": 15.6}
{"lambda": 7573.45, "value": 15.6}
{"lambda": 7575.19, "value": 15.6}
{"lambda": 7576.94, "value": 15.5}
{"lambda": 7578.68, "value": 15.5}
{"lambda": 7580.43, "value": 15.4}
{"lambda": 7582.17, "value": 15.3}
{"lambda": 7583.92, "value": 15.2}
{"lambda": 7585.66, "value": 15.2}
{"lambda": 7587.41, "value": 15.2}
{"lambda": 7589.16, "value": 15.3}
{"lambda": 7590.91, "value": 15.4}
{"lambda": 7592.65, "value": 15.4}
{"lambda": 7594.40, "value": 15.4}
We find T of 15.6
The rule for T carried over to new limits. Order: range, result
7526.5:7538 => 15.6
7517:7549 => 15.8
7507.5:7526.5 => 15.6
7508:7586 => 15.6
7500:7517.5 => 15.5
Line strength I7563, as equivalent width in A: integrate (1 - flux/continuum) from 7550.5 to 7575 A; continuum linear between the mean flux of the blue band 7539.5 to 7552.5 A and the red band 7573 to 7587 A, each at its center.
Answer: 0.03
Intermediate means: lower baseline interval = 15.9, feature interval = 15.6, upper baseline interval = 15.4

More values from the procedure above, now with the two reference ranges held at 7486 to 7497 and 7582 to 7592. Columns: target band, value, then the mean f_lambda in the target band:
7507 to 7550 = -0.7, 15.7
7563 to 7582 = -0.3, 15.6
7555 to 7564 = -0.2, 15.6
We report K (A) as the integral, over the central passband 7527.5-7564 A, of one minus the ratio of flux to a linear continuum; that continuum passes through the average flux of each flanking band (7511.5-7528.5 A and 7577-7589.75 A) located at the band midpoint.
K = -0.4 A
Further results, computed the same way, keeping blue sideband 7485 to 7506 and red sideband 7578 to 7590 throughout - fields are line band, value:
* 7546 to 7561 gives -0.30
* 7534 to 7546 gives -0.34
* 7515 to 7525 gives -0.19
